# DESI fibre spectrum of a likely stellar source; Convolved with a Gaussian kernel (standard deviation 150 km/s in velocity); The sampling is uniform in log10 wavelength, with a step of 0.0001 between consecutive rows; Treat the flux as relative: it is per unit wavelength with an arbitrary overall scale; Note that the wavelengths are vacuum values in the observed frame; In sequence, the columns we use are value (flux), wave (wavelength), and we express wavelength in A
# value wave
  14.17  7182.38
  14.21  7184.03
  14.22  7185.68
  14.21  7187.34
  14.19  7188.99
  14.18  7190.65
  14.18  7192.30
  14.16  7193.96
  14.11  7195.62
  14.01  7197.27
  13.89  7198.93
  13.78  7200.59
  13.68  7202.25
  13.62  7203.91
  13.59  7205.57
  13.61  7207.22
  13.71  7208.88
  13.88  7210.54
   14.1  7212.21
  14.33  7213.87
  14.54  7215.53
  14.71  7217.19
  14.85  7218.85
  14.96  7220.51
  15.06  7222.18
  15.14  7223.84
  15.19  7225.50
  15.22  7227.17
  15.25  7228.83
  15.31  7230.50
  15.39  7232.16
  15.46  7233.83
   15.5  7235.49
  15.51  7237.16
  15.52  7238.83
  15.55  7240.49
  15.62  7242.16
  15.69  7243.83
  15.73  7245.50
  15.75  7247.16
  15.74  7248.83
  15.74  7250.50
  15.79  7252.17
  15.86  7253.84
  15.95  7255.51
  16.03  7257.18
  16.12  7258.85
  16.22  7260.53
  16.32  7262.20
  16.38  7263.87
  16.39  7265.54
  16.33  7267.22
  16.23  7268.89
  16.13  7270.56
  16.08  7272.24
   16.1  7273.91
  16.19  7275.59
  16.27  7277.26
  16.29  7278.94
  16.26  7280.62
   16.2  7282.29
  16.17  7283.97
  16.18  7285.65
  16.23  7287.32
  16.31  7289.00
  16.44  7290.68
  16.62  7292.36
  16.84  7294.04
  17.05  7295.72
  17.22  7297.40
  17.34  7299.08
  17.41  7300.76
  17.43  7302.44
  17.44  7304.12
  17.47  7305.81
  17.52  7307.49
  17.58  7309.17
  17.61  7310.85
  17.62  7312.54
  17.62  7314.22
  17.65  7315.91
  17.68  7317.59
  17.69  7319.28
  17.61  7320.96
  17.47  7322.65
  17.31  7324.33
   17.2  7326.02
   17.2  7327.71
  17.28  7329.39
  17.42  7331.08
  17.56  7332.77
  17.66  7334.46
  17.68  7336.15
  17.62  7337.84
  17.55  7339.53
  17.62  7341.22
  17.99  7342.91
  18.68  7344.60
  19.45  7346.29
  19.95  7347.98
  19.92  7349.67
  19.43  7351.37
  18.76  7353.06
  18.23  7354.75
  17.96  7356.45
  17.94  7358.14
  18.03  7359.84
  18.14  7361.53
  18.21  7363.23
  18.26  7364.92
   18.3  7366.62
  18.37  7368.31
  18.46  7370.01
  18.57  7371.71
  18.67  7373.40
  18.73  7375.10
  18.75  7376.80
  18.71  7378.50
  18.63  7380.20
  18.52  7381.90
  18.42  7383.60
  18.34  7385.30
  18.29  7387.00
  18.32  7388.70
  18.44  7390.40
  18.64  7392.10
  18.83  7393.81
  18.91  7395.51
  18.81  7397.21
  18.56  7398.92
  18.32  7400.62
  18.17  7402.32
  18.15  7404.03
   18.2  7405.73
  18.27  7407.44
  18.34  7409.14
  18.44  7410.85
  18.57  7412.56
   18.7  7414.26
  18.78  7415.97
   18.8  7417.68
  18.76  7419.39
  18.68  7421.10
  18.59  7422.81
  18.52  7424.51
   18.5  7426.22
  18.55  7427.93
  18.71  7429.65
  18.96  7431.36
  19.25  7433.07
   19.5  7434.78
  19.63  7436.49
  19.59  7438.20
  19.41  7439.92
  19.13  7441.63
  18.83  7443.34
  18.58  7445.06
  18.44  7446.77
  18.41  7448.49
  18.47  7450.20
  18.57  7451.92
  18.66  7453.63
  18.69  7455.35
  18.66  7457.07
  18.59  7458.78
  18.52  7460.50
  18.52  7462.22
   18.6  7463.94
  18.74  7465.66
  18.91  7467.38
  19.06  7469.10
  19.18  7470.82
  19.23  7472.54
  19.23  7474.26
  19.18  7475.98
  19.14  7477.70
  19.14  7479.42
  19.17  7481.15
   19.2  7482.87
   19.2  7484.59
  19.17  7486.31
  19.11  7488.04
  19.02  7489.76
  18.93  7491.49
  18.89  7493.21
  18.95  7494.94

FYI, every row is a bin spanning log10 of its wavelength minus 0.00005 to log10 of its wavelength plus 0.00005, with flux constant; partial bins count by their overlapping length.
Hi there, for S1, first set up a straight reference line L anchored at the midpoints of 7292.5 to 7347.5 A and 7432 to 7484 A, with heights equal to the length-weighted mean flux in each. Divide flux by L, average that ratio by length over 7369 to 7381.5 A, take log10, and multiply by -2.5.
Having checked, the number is -0.030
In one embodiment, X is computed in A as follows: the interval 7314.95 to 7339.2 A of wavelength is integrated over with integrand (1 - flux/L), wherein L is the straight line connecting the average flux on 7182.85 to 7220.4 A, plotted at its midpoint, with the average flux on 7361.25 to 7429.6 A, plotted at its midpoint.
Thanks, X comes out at -0.8 A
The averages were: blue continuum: 14.1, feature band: 17.5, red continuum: 18.5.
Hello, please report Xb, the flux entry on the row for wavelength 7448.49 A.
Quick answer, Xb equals 18.41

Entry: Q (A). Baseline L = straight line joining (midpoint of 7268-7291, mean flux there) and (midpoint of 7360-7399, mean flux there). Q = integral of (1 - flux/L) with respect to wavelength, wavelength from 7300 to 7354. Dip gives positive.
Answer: -1.8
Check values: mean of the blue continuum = 16.2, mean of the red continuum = 18.5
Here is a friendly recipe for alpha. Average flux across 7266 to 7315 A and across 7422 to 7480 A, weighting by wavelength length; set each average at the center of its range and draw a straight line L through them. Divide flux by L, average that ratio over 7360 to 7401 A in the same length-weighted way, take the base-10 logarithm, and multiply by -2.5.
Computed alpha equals -0.03 mag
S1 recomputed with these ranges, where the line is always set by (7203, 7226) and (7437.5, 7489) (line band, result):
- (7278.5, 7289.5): -0.041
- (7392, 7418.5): -0.040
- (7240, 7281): -0.057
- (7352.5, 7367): -0.072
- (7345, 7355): -0.150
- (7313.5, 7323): -0.087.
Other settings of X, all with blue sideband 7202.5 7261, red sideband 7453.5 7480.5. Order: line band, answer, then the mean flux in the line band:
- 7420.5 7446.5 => -0.9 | 19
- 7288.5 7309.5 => -1.2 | 17.1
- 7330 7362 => -2.5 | 18.3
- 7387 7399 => -0.6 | 18.6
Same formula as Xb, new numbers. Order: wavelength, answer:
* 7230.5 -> 15.31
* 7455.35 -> 18.69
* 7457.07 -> 18.66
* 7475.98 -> 19.18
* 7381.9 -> 18.52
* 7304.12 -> 17.44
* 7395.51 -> 18.91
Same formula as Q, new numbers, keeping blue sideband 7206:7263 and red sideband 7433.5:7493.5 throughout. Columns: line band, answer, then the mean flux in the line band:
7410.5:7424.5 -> -0.3 A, 18.7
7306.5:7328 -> -1.2 A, 17.5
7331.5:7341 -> -0.4 A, 17.6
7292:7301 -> -0.5 A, 17.1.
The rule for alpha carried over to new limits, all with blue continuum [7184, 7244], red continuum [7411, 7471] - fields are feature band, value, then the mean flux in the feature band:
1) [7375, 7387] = -0.052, 18.6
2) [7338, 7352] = -0.105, 18.8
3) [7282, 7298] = -0.035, 16.5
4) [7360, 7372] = -0.055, 18.3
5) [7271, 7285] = -0.028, 16.2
